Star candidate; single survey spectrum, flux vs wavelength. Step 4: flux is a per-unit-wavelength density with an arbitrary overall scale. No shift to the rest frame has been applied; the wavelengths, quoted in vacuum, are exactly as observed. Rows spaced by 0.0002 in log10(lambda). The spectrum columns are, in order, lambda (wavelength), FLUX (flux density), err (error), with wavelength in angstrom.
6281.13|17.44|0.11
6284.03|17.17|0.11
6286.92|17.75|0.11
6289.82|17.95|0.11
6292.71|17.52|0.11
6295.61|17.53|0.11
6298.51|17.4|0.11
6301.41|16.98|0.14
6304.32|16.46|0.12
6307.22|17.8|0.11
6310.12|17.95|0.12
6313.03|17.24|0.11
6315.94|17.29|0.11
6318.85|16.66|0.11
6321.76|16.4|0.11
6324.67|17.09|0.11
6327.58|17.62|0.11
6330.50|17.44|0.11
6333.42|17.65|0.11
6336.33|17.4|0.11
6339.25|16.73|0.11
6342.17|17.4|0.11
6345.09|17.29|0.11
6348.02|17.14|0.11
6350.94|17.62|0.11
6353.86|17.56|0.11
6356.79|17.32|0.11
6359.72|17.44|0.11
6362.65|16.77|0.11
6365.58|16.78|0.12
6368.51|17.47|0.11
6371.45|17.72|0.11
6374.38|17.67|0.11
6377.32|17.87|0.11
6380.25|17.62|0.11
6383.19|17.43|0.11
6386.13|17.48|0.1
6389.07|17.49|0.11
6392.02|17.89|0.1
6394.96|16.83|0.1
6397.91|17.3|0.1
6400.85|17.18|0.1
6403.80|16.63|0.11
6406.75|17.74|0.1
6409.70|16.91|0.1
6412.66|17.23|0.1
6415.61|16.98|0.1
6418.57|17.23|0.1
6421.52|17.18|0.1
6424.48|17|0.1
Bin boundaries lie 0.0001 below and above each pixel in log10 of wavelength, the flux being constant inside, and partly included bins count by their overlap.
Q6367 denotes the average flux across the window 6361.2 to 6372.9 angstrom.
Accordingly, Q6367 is 17.2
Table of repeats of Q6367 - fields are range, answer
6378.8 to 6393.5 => 17.6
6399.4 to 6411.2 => 17.1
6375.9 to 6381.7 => 17.8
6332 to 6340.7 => 17.3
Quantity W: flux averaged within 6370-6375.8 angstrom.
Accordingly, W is 17.7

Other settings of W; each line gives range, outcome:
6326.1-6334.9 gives 17.6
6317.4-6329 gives 16.9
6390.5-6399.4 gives 17.3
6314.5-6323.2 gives 16.8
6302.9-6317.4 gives 17.4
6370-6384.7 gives 17.7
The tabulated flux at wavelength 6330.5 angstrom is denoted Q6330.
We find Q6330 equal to 17.44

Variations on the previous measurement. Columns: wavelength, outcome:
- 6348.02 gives 17.14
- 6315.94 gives 17.29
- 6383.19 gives 17.43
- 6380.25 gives 17.62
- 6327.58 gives 17.62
